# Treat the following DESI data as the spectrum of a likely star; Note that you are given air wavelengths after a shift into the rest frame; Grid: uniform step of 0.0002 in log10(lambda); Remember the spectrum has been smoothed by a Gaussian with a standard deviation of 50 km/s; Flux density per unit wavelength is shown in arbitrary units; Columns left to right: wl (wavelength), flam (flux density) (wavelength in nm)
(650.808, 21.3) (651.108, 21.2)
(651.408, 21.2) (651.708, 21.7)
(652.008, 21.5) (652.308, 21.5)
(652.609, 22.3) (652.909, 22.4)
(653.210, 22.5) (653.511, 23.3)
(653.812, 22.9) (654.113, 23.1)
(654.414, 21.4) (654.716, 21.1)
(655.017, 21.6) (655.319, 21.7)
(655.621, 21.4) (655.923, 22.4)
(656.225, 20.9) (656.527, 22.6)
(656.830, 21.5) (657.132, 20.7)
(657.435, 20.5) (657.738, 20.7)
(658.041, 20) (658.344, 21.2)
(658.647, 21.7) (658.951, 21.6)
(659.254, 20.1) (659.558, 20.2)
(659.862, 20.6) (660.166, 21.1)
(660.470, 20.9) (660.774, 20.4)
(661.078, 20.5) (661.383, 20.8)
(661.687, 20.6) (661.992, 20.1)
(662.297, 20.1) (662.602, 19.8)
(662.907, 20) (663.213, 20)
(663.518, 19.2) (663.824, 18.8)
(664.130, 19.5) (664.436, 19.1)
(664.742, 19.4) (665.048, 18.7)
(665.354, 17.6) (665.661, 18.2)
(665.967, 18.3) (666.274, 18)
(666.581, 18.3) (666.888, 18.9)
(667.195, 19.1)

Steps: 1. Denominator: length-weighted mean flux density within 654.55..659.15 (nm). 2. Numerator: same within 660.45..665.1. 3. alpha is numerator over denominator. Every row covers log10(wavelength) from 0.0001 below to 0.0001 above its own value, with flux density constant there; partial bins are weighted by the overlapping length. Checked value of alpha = 0.9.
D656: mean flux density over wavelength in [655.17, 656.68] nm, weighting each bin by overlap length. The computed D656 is 21.8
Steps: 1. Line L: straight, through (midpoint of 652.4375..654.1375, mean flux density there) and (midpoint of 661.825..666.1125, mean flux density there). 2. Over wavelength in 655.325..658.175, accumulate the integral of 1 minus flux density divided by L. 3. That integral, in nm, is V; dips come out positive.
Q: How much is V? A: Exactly 0.05 nm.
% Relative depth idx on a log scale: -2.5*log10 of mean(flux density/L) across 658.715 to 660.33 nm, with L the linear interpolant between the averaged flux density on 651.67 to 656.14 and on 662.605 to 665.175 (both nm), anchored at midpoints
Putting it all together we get -0.01 mag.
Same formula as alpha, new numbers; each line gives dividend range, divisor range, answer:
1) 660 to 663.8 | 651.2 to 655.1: 0.92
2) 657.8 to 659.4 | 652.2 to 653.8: 0.93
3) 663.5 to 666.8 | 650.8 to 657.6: 0.86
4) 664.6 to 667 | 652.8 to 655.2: 0.83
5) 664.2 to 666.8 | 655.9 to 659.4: 0.88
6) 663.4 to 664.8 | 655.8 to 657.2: 0.89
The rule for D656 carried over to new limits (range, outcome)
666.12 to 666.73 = 18.1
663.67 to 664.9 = 19.2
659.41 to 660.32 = 20.6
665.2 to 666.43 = 18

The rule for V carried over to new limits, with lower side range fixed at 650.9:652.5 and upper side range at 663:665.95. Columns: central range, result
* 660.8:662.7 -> -0.08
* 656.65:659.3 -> -0.10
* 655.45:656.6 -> -0.07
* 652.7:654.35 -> -0.13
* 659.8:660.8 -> -0.05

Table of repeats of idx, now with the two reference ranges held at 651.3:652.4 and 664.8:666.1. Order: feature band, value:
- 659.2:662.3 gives -0.061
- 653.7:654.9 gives -0.059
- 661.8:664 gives -0.046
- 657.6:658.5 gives -0.033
